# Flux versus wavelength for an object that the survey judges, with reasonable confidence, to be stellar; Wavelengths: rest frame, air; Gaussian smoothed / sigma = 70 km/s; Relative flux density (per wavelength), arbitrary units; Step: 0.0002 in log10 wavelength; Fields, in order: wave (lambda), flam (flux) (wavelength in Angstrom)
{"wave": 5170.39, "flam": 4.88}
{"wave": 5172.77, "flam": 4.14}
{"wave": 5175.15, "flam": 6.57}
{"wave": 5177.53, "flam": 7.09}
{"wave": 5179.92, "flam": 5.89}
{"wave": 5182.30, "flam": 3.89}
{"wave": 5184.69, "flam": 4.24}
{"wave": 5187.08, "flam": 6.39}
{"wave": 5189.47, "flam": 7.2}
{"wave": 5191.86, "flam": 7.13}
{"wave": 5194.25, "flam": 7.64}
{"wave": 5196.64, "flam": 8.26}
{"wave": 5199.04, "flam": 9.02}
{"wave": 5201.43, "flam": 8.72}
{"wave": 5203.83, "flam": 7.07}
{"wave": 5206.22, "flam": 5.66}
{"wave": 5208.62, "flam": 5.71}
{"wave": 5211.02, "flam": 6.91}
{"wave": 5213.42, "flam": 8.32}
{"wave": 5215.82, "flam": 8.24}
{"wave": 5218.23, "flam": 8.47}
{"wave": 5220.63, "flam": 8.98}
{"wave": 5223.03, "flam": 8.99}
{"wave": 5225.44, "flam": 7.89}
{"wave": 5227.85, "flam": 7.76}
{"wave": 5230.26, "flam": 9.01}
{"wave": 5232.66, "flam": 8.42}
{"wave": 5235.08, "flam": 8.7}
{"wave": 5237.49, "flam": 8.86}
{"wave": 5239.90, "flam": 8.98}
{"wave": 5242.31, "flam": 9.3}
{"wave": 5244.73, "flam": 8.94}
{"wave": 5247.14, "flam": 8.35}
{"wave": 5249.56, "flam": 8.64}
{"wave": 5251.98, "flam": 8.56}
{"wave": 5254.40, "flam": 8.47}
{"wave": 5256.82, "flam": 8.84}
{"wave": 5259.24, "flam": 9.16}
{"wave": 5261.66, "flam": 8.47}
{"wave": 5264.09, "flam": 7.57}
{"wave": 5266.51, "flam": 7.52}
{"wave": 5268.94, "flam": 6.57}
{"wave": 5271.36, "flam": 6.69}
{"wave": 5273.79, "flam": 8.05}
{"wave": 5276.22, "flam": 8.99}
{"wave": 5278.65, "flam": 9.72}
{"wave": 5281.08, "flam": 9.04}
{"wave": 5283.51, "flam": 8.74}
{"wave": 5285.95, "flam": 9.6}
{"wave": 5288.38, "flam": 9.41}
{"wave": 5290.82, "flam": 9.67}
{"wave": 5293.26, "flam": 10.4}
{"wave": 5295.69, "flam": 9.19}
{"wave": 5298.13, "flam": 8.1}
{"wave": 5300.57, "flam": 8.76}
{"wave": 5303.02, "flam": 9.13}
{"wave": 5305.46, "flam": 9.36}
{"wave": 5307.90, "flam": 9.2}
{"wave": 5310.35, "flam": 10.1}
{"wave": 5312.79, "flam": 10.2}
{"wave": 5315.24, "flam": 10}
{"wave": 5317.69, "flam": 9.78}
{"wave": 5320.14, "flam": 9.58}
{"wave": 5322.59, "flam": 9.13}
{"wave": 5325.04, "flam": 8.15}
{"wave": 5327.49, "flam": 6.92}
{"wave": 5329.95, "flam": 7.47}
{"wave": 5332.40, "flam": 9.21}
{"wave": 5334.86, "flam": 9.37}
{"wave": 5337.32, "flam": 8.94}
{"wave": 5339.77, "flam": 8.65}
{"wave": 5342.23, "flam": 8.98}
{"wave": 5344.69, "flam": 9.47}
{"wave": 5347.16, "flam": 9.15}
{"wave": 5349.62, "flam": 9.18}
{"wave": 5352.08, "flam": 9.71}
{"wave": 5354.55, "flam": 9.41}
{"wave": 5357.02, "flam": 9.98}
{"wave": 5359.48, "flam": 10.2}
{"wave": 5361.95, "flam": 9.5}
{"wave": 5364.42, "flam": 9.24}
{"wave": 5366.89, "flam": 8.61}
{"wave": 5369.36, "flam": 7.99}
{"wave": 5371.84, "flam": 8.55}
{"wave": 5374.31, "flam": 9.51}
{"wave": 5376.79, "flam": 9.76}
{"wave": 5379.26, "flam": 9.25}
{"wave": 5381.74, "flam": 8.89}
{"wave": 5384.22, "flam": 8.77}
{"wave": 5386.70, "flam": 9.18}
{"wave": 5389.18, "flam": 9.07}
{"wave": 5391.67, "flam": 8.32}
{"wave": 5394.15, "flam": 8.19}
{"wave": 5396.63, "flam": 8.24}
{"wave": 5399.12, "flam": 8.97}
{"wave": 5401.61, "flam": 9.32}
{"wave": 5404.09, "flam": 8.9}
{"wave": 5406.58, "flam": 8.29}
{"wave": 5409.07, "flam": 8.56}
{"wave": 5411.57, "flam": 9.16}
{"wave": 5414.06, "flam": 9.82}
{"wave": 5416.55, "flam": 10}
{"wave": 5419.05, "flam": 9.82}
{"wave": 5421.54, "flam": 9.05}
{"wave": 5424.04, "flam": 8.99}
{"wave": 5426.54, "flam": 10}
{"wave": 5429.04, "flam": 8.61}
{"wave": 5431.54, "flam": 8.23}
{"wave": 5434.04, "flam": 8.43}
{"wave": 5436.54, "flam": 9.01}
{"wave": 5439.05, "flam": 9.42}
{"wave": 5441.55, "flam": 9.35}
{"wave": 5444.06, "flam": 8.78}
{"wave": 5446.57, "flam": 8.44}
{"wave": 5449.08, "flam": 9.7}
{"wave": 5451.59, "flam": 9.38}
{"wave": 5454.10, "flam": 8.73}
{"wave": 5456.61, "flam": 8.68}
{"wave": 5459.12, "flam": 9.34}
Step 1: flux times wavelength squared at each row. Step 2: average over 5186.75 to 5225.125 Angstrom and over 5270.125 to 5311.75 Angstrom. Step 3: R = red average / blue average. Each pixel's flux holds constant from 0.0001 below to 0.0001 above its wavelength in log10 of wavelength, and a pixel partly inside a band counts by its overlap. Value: 1.2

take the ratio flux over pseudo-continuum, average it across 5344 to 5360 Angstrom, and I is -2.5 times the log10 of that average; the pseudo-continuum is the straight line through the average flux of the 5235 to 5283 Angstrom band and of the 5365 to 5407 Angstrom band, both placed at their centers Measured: -0.10 mag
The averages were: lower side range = 8.47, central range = 9.56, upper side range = 8.83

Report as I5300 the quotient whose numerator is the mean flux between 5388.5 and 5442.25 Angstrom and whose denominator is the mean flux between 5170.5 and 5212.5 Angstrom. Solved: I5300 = 1.4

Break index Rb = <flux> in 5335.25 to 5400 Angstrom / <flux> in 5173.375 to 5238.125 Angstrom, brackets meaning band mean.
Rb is 1.22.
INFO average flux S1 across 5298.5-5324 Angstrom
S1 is 9.47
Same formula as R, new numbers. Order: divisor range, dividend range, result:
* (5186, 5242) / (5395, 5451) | 1.23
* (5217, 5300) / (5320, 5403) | 1.08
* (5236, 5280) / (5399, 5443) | 1.15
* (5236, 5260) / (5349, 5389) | 1.10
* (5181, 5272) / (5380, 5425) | 1.22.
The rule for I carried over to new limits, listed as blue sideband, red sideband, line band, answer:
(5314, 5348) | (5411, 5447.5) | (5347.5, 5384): -0.03 mag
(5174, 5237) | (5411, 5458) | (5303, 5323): -0.17 mag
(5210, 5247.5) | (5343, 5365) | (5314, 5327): 0.01 mag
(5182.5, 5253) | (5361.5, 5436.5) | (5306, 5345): -0.07 mag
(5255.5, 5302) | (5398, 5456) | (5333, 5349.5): -0.03 mag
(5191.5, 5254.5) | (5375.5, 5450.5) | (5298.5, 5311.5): -0.08 mag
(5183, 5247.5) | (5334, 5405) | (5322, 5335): 0.06 mag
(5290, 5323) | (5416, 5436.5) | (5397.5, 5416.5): 0.01 mag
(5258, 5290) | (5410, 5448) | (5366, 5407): 0.01 mag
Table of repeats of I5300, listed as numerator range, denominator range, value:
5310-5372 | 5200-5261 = 1.10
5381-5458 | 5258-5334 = 1.02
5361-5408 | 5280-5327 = 0.95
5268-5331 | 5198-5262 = 1.08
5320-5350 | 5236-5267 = 1.02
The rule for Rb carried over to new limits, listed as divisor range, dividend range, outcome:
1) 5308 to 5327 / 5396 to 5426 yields 0.97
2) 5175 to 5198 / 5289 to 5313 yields 1.46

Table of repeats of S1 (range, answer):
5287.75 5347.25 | 9.13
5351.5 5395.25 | 9.11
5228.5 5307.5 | 8.72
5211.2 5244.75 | 8.57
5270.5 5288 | 8.77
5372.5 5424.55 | 9.05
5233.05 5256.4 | 8.74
